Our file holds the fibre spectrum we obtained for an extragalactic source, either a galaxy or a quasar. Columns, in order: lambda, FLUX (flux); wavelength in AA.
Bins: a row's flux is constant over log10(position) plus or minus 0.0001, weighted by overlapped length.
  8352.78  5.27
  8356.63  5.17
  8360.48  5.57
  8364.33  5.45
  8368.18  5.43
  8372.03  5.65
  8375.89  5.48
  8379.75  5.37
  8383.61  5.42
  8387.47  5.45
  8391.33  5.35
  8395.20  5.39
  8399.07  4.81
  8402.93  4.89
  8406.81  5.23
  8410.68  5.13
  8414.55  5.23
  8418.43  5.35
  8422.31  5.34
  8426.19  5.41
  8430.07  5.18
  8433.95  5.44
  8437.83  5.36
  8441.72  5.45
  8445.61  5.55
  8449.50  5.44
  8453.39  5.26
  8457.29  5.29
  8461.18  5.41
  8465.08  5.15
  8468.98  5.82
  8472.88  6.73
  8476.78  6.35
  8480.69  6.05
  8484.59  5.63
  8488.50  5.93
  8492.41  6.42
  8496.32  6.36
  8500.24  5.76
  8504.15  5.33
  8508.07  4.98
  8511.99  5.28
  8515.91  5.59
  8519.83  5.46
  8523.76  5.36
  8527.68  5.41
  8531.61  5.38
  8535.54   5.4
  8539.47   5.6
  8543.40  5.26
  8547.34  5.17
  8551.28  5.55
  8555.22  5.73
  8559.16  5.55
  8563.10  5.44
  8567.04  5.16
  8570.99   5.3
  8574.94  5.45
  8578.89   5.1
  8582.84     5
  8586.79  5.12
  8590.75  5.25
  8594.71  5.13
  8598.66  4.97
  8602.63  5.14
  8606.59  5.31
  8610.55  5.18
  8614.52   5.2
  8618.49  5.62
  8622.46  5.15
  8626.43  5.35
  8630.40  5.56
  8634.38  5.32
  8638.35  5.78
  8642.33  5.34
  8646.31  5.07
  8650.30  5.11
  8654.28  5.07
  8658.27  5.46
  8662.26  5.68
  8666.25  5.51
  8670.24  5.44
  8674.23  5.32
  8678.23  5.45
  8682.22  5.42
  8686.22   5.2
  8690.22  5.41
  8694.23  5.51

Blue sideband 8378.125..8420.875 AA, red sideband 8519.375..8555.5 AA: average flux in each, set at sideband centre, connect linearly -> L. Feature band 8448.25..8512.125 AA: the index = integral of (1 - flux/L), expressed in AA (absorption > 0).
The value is -4.7 AA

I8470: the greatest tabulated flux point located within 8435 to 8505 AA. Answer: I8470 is 6.73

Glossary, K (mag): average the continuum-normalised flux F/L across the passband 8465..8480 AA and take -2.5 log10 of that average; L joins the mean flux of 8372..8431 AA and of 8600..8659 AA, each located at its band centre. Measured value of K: -0.16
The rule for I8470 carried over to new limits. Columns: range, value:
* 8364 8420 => 5.65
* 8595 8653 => 5.78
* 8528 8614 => 5.73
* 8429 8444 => 5.45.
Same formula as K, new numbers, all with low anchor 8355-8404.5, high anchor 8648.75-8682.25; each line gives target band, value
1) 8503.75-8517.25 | 0.02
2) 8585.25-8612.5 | 0.05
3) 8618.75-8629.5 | 0.01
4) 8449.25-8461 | 0.01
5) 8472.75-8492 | -0.14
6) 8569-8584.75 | 0.03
